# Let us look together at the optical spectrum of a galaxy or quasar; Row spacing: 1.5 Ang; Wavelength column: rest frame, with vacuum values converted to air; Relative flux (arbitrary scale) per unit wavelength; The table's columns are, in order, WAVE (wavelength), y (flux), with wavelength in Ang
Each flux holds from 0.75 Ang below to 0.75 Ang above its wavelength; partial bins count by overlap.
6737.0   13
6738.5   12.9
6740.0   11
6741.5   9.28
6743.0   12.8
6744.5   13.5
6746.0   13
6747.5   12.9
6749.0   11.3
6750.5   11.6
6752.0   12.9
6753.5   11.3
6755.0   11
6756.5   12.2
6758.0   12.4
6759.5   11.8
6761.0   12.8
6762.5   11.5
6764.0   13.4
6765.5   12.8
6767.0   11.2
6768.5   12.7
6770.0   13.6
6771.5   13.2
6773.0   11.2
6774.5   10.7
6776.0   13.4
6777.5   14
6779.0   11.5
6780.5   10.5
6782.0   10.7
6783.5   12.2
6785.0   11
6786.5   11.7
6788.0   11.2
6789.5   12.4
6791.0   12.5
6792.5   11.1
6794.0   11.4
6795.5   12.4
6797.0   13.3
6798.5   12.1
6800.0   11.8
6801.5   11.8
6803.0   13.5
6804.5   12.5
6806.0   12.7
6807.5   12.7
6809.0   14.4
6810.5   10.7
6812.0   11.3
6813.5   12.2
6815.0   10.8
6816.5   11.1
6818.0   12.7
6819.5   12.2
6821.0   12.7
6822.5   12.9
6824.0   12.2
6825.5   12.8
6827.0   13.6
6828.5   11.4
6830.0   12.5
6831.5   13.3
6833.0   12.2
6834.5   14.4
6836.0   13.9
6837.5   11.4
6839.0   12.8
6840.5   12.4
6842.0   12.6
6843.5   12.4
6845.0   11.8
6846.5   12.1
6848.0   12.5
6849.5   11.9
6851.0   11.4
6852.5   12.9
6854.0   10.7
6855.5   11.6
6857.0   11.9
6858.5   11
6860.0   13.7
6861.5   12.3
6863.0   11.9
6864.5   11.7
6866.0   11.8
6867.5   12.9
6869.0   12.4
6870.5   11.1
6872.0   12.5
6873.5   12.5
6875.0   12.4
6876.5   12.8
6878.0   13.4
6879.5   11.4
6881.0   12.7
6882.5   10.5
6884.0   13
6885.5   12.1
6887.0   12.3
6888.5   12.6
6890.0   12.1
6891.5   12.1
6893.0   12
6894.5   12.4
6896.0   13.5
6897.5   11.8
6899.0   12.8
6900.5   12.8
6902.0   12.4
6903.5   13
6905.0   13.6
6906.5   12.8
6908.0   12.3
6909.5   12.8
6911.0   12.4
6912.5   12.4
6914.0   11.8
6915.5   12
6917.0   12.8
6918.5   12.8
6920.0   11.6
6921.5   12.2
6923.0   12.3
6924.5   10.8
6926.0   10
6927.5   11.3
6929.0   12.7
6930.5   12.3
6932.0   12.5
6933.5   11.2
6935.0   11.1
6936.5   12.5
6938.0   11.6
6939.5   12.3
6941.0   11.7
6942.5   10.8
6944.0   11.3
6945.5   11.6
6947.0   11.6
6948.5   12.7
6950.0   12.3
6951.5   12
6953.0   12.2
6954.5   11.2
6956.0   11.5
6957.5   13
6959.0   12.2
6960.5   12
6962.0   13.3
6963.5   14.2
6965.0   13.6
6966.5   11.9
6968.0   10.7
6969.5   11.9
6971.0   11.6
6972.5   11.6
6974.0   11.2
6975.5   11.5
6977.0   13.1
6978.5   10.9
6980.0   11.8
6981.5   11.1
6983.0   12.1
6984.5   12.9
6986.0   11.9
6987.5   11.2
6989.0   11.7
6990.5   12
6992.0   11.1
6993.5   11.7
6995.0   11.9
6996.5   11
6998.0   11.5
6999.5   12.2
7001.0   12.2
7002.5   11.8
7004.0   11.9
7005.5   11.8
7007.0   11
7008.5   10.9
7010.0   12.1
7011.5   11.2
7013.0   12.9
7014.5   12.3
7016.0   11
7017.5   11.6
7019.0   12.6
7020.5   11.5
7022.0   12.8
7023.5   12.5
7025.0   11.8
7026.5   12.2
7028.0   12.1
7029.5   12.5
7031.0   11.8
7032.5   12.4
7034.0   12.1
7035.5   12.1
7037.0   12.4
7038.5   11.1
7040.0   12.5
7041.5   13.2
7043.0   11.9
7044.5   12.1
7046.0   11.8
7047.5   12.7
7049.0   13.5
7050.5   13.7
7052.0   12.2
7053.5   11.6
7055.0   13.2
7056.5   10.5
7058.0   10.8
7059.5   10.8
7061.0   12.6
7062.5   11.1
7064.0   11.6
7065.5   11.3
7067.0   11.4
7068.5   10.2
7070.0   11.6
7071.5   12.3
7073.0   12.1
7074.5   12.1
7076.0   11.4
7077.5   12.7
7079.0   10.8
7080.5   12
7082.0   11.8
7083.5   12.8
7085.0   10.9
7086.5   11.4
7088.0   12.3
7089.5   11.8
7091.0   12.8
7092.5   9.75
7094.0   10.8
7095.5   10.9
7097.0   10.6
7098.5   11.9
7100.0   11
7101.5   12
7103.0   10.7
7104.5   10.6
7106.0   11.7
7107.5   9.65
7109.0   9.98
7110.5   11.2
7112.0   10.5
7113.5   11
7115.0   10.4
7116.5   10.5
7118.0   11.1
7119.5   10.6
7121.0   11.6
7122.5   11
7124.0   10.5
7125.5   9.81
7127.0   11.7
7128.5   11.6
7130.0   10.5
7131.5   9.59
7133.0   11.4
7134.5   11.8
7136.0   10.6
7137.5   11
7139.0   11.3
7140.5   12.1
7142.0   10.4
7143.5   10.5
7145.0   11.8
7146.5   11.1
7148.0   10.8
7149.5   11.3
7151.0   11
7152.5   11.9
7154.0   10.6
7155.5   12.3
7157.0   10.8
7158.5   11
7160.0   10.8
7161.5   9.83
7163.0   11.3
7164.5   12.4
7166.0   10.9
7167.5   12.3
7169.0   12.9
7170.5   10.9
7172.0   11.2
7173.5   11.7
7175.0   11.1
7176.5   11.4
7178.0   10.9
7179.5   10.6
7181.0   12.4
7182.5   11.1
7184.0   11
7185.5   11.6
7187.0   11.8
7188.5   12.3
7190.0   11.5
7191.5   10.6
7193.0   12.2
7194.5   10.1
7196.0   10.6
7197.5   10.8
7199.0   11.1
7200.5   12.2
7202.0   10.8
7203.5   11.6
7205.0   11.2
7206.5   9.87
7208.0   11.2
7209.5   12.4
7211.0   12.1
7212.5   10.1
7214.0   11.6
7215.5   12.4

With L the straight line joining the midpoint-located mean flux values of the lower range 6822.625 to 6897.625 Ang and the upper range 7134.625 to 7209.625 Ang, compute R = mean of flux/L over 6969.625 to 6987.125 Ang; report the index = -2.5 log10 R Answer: 0.01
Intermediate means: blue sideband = 12.3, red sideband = 11.3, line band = 11.8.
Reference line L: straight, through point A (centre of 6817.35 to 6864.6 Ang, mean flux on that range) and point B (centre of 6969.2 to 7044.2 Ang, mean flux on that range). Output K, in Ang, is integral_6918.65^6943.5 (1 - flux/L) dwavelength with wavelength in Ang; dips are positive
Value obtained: 0.8 Ang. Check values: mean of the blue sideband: 12.4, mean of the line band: 11.7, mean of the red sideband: 11.9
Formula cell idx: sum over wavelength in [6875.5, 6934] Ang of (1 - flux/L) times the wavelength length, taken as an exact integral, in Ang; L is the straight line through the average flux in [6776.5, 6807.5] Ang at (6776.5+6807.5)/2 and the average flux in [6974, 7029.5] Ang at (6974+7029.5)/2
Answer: -1.67 Ang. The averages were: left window 12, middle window 12.3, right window 11.8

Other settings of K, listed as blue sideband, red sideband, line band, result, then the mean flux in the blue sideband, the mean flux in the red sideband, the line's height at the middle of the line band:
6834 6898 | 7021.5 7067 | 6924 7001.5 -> 2.0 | 12.3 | 12.1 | 12.2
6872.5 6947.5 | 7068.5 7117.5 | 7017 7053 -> -2.3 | 12.2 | 11.3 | 11.6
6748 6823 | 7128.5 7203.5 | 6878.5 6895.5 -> -0.4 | 12.1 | 11.2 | 11.9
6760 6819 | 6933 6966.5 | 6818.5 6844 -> -1.2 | 12.1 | 12.1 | 12.1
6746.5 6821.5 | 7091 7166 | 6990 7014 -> -0.7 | 12.1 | 11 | 11.4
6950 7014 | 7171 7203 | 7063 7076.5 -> 0.1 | 11.9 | 11.3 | 11.6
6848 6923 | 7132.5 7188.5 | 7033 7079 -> -1.0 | 12.3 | 11.3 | 11.7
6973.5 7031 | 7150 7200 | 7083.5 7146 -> 2.5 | 11.8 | 11.3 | 11.5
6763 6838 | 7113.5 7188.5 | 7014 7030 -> -0.7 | 12.3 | 11.2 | 11.6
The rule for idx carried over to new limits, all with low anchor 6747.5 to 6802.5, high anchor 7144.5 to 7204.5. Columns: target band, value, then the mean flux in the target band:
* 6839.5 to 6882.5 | -1.0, 12.1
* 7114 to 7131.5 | 0.9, 10.8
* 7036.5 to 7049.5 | -0.9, 12.3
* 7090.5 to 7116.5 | 1.3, 10.9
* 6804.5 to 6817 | -0.1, 12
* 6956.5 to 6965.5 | -1.0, 13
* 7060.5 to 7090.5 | -0.6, 11.7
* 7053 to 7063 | 0.0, 11.5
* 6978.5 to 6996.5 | -0.1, 11.7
